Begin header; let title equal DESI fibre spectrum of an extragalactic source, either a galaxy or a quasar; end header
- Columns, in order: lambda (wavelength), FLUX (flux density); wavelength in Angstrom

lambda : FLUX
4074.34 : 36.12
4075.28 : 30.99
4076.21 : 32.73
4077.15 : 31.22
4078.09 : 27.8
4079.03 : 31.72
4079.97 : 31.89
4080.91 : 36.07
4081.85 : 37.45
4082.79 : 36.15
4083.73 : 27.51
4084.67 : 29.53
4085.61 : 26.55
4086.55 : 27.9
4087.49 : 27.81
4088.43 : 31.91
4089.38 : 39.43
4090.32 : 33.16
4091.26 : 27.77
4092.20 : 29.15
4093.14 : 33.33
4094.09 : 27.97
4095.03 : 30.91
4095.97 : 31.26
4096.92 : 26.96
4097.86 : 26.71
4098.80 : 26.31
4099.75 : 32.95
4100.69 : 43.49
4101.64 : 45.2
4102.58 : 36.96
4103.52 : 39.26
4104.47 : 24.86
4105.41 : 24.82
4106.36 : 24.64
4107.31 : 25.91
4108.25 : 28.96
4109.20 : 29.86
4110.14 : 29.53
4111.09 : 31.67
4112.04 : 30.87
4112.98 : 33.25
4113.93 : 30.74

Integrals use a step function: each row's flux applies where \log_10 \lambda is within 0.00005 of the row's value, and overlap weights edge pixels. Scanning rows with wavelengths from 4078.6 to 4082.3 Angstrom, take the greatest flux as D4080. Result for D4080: 37.45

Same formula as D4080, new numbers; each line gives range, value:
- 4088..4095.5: 39.43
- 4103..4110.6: 39.26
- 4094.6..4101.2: 43.49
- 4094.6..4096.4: 31.26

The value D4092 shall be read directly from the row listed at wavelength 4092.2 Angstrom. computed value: 29.15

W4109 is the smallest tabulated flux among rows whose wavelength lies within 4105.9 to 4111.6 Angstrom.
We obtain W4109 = 24.64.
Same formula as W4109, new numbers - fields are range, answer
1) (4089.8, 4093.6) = 27.77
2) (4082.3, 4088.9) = 26.55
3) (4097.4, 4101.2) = 26.31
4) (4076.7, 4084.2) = 27.51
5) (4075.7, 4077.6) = 31.22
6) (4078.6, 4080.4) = 31.72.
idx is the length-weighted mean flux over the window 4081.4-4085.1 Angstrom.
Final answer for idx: 32.7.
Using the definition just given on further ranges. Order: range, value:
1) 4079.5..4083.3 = 35.3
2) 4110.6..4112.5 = 31.1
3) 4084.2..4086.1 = 28.1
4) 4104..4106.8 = 24.8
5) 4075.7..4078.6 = 30.7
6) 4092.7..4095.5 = 30.7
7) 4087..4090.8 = 33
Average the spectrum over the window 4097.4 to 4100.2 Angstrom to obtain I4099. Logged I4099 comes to 28.6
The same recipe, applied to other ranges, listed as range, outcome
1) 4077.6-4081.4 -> 31.9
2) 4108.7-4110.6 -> 29.7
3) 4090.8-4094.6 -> 29.6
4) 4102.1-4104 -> 38.2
